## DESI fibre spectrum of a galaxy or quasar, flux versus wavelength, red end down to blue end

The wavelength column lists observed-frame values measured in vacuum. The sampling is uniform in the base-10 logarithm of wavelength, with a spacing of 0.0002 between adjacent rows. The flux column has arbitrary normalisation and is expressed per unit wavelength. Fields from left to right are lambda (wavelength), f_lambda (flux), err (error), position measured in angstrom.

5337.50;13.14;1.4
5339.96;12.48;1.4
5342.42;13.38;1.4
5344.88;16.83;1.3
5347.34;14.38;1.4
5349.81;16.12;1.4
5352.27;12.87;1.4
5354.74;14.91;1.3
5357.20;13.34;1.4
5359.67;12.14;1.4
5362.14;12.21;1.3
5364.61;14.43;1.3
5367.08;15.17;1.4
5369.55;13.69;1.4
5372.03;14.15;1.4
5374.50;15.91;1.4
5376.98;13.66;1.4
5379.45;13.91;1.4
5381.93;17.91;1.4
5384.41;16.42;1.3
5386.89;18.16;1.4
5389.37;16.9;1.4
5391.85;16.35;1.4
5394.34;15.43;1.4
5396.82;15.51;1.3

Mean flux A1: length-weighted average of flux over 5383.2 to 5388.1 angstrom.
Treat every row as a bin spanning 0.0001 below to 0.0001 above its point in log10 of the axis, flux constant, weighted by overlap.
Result 17.3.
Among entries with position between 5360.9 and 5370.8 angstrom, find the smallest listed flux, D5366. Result 12.21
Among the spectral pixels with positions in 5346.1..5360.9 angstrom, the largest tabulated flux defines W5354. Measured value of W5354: 16.12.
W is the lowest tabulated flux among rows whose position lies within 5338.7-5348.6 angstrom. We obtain 12.48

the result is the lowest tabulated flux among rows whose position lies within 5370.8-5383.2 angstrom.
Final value 13.66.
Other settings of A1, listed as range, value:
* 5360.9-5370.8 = 13.9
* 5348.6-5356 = 14.6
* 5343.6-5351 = 15.7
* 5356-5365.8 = 13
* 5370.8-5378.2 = 14.6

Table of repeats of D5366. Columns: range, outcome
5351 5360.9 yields 12.14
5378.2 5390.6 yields 13.91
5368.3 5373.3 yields 13.69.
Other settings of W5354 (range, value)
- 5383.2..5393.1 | 18.16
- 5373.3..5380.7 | 15.91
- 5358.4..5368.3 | 15.17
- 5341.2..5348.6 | 16.83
